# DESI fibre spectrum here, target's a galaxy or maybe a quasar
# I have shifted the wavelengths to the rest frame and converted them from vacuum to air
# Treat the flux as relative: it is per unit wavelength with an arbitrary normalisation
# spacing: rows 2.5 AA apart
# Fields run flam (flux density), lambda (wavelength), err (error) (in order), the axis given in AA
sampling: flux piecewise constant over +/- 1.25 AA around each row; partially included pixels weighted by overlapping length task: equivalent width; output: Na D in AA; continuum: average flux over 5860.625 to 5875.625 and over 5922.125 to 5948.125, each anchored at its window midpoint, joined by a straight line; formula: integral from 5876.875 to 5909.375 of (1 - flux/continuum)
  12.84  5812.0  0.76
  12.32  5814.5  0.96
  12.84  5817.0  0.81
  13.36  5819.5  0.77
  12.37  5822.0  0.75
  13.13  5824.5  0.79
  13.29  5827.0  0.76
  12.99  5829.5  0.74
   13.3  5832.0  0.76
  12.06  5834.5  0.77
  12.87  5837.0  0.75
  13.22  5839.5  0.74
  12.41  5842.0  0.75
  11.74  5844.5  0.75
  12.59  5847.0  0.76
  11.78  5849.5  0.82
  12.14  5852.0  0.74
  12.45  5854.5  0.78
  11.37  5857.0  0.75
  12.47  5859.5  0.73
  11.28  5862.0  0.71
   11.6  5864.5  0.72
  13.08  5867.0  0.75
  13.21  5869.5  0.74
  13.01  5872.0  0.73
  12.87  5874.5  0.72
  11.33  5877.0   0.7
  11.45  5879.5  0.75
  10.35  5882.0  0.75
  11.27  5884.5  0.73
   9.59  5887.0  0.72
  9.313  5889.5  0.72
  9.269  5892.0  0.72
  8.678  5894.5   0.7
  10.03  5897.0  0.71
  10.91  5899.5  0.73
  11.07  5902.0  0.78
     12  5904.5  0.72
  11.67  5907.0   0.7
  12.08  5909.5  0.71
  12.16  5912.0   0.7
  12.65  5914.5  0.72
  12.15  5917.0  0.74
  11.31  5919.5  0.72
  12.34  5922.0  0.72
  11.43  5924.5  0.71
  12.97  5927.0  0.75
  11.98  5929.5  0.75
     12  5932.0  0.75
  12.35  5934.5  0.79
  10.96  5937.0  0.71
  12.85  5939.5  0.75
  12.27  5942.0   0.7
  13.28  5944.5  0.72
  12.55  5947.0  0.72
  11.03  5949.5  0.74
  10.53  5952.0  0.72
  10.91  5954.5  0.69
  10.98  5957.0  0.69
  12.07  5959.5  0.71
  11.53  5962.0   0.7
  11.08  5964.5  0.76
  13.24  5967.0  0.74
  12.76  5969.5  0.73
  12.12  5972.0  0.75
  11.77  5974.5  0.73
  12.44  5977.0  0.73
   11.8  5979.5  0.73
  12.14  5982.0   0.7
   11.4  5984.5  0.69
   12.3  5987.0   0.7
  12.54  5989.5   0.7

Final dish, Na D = 4.9 AA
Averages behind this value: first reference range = 12.5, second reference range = 12.3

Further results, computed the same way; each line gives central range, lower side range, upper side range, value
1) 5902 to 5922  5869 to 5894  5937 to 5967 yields -1.1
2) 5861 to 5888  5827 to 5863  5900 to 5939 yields 1.0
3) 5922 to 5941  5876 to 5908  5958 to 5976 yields -1.3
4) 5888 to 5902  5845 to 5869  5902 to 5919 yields 2.6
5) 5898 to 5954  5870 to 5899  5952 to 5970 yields -3.4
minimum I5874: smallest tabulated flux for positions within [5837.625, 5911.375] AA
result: 8.678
